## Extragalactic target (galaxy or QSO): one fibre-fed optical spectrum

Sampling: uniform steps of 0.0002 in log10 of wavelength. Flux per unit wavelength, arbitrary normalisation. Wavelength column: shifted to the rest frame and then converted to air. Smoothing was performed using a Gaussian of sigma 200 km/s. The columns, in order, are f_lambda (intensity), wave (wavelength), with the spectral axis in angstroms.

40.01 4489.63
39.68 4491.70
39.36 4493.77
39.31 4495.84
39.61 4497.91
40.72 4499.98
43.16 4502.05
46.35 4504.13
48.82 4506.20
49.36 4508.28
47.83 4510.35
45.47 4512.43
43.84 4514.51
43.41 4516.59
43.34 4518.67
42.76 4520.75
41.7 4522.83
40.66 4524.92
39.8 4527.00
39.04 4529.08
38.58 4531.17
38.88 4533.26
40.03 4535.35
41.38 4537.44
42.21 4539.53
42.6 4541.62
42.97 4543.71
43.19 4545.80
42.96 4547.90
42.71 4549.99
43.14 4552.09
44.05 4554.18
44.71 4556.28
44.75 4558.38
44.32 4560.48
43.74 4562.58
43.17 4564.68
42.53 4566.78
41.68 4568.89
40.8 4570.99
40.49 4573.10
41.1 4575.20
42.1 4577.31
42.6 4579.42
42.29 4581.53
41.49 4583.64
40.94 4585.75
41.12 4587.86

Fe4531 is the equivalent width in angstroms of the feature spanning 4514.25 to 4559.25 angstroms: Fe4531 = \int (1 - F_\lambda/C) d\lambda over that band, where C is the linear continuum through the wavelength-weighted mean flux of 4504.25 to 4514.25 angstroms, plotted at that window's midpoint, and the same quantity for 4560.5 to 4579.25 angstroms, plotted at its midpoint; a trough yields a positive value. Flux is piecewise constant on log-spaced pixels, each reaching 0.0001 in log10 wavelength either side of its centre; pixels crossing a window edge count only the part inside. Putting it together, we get 2.9 angstroms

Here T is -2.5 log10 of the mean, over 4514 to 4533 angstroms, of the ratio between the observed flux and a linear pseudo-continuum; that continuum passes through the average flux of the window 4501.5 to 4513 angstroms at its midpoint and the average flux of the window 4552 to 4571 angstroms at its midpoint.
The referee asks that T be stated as 0.12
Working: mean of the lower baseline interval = 47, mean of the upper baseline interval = 43.4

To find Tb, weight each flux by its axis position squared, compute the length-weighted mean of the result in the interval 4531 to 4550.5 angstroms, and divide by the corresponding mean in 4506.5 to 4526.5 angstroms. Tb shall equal 1.0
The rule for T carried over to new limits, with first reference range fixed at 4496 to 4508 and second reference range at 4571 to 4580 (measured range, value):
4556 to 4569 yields -0.045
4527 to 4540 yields 0.075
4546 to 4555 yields -0.025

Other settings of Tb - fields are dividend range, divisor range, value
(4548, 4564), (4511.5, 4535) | 1.07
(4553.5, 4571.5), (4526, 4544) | 1.08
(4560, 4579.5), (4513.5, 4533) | 1.04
